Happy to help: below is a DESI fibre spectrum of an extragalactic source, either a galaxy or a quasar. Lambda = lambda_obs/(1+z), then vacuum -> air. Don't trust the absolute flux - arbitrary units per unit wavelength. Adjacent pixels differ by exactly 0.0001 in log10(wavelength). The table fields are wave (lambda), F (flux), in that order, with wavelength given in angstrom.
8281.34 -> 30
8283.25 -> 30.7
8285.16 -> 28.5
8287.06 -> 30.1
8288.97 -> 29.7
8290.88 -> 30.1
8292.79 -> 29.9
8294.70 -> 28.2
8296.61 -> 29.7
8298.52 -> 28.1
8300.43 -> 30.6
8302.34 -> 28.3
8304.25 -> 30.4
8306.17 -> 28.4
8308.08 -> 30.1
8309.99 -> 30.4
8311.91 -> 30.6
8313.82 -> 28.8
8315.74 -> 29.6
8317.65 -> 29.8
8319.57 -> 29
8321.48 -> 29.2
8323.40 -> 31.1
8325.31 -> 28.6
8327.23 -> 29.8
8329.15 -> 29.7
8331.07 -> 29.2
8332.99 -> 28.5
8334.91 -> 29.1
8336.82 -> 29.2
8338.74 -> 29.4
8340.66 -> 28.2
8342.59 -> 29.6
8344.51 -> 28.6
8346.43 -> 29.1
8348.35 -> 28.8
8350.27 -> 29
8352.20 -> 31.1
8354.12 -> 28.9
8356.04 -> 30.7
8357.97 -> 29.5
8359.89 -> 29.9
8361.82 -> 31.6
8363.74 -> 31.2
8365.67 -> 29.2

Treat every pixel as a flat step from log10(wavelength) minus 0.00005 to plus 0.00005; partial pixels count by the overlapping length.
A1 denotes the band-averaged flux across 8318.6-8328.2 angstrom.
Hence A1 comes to 29.5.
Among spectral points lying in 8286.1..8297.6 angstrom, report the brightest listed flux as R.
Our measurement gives 30.1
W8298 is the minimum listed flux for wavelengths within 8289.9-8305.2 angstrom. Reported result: 28.1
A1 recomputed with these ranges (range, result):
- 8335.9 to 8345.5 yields 29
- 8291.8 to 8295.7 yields 29.1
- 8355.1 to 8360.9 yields 30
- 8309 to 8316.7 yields 29.9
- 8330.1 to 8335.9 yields 29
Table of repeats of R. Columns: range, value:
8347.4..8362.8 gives 31.6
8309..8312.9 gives 30.6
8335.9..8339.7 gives 29.4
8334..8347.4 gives 29.6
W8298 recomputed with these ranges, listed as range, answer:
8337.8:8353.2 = 28.2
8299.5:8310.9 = 28.3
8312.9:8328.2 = 28.6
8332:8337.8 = 28.5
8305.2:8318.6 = 28.4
